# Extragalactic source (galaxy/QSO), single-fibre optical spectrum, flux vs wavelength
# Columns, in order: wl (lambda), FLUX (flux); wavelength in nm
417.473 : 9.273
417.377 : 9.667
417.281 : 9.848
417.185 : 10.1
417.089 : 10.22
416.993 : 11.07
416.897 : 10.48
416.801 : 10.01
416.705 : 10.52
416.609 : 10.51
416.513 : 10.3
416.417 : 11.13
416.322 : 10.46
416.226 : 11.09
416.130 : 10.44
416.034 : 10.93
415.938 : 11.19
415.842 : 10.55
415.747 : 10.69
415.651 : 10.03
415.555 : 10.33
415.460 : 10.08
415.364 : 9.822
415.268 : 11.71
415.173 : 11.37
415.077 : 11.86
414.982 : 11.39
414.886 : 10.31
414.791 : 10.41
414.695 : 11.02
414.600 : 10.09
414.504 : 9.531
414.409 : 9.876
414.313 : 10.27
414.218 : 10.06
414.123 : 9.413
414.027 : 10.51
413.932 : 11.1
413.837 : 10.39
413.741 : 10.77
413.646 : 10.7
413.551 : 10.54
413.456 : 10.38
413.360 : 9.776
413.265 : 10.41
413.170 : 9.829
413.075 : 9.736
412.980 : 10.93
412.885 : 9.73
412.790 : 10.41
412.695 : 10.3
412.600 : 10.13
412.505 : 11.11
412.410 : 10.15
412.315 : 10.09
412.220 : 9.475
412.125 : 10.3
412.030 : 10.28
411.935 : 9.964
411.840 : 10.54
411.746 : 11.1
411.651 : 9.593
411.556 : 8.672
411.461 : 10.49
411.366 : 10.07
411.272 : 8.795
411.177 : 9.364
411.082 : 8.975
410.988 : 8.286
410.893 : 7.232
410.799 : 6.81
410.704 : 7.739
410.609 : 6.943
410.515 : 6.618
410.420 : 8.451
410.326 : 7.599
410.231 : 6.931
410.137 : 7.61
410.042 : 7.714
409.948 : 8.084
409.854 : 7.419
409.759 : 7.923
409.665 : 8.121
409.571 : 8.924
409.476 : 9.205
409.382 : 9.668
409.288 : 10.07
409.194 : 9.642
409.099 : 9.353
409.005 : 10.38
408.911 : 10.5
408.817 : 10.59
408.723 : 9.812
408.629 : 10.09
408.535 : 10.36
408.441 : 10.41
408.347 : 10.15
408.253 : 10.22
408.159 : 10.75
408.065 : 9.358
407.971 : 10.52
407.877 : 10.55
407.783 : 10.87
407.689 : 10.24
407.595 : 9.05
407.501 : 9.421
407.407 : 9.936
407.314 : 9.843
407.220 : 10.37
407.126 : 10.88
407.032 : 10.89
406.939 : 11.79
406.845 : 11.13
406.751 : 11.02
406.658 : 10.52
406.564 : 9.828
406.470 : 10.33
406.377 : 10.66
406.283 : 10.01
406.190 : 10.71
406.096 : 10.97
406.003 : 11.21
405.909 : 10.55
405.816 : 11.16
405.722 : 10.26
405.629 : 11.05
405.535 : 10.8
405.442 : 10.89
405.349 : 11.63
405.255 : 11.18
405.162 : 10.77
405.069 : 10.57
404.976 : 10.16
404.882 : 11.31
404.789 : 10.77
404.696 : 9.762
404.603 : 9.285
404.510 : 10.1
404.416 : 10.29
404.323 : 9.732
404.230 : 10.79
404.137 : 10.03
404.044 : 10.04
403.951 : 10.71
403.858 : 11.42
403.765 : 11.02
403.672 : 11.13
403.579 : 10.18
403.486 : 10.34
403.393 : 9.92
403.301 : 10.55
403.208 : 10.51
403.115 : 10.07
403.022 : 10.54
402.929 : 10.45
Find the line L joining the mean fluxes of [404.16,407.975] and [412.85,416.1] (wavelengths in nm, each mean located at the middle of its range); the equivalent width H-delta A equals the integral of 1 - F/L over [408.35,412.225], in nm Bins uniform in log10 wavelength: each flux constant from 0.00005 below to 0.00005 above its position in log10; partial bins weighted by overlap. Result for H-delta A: 0.540 nm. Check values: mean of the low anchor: 10.5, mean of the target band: 9.04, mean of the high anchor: 10.5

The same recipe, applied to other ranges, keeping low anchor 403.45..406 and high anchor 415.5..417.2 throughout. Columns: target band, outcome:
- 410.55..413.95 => 0.272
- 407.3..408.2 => 0.045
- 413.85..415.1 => 0.018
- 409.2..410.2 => 0.198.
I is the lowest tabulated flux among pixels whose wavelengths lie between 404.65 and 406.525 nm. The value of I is 9.762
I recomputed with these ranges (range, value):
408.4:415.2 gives 6.618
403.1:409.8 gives 7.923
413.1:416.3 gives 9.413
